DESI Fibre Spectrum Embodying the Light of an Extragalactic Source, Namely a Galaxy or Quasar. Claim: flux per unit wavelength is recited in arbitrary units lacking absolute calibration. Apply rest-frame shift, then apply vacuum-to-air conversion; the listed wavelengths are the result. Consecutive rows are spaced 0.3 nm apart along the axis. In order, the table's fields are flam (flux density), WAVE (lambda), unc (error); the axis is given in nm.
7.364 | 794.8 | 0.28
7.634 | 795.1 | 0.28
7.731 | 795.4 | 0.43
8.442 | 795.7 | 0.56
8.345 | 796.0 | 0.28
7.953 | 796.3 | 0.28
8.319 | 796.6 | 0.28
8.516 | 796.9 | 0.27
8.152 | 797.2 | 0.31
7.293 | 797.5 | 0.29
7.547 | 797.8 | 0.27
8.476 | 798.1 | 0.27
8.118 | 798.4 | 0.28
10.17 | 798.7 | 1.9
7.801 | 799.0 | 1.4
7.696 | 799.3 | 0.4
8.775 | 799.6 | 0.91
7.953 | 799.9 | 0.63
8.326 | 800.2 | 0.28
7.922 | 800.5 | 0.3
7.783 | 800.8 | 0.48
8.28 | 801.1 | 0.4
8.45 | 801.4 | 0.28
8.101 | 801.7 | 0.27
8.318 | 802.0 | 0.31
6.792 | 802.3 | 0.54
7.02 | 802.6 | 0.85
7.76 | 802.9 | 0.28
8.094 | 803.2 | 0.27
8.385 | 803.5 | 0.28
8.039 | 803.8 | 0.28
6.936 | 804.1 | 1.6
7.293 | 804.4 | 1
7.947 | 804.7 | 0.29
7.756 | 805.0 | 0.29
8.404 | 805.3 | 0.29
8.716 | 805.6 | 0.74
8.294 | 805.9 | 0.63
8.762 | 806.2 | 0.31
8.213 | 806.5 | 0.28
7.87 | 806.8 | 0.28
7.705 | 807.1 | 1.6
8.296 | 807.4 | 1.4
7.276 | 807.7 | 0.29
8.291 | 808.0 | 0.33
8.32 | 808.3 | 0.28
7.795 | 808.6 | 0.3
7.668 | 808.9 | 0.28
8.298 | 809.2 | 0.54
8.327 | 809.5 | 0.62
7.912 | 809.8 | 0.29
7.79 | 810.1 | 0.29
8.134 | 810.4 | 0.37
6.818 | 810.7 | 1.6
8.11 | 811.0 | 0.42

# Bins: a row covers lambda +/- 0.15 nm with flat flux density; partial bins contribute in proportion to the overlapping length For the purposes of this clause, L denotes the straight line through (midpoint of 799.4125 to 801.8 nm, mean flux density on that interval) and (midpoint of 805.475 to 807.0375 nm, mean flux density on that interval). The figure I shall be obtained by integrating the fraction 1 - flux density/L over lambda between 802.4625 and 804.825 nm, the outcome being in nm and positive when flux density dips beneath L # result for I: 0.17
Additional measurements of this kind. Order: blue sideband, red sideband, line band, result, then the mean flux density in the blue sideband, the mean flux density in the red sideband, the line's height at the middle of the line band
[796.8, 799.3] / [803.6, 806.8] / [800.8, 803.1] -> 0.08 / 8.22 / 8.03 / 8.12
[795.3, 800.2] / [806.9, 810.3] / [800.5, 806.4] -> 0.10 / 8.21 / 7.97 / 8.09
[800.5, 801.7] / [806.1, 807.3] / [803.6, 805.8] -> 0.06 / 8.13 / 8.12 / 8.12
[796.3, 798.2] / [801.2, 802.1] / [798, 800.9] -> -0.05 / 8.03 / 8.29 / 8.16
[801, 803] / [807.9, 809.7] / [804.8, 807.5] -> -0.08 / 7.81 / 8.11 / 7.99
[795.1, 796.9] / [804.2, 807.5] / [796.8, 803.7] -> 0.04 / 8.14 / 8.09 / 8.12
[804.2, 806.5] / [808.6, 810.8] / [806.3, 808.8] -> 0.01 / 8.14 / 7.87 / 8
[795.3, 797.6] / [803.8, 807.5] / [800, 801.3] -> 0.00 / 8.12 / 8.01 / 8.07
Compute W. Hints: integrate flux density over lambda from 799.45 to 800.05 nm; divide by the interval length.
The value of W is 8.36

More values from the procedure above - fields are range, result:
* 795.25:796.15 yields 8.17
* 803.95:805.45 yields 7.67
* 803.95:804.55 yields 7.11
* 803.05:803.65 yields 8.24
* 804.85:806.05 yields 8.29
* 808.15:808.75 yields 8.06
